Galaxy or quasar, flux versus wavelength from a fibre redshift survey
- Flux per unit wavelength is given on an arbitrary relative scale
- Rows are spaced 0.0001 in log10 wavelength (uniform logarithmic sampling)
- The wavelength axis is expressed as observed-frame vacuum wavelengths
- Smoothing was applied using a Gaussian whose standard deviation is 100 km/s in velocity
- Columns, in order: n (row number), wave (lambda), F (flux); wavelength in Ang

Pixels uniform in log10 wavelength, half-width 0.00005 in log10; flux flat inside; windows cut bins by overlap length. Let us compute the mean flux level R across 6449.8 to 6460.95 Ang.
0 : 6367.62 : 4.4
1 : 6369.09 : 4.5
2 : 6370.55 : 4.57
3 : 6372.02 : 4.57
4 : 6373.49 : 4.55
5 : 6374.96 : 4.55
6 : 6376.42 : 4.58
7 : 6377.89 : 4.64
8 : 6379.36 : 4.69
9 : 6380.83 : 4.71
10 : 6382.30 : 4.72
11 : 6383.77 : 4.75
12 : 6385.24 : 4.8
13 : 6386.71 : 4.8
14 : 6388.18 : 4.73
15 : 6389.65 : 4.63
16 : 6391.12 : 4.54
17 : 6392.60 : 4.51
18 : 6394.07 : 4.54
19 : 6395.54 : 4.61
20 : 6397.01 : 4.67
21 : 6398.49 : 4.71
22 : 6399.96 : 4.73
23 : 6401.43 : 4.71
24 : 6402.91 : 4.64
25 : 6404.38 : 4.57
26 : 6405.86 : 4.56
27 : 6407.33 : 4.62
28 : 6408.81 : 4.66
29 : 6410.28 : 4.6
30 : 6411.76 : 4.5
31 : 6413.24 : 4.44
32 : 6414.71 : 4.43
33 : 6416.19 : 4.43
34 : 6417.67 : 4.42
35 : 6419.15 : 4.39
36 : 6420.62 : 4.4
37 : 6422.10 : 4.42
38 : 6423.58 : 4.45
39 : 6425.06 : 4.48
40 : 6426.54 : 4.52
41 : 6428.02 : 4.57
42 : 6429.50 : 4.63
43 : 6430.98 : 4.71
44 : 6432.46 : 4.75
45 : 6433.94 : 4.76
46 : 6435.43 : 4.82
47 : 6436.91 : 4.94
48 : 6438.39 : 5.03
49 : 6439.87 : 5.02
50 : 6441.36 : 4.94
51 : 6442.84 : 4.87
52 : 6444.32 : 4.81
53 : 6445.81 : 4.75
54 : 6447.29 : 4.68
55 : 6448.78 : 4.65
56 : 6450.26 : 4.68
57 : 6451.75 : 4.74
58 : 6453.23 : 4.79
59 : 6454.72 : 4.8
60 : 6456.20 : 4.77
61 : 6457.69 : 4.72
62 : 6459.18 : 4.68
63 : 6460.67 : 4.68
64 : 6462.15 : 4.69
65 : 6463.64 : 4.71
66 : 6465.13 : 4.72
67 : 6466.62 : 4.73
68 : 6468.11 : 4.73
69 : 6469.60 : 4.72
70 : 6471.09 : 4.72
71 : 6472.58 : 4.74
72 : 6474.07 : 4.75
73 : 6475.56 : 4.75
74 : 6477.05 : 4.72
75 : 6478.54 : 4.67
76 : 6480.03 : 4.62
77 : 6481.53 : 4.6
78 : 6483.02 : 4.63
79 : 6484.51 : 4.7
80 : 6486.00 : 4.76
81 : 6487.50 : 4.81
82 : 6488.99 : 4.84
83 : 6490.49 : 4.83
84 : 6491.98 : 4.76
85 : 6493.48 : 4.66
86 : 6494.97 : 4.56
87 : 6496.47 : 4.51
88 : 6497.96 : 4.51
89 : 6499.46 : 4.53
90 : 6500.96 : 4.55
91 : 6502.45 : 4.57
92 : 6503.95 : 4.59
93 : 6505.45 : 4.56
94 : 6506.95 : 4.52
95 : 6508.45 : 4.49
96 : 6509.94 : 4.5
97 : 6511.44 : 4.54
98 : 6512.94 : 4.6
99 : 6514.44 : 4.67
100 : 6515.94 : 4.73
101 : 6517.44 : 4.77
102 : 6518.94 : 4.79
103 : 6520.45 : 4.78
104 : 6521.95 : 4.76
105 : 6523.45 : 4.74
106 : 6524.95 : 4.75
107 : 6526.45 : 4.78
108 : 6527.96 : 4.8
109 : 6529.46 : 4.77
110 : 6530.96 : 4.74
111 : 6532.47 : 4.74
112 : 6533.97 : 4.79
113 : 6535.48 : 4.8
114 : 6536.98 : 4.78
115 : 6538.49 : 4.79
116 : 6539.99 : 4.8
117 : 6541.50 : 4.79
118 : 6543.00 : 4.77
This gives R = 4.73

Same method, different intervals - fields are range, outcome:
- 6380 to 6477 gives 4.67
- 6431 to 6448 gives 4.85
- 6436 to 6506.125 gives 4.72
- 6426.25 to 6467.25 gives 4.76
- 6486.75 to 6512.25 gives 4.61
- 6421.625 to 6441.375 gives 4.71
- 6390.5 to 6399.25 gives 4.6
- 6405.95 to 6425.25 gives 4.48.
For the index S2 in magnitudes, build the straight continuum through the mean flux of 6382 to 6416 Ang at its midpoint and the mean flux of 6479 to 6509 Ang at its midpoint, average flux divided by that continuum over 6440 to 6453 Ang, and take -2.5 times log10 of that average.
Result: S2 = -0.035 mag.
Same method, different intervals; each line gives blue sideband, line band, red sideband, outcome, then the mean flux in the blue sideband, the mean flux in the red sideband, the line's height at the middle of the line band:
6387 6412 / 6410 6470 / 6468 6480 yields 0.00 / 4.62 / 4.72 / 4.68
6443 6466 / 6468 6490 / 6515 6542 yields 0.01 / 4.73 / 4.77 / 4.74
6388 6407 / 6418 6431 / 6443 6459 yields 0.04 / 4.62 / 4.74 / 4.68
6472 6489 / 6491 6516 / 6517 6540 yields 0.04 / 4.71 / 4.77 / 4.74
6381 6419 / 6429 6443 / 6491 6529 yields -0.05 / 4.61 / 4.64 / 4.62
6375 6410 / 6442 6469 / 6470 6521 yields -0.02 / 4.66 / 4.66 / 4.66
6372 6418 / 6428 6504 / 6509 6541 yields -0.01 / 4.61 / 4.73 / 4.68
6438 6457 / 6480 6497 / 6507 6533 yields 0.01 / 4.81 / 4.7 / 4.74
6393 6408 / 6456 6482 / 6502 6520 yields -0.02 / 4.64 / 4.61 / 4.62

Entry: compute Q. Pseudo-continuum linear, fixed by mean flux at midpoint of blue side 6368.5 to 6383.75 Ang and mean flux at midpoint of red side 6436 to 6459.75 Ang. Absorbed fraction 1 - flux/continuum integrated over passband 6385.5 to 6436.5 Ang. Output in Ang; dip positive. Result 1.3 Ang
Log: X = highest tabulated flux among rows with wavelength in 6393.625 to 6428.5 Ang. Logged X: 4.73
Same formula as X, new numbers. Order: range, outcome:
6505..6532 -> 4.8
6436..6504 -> 5.03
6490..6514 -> 4.83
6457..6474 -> 4.74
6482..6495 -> 4.84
